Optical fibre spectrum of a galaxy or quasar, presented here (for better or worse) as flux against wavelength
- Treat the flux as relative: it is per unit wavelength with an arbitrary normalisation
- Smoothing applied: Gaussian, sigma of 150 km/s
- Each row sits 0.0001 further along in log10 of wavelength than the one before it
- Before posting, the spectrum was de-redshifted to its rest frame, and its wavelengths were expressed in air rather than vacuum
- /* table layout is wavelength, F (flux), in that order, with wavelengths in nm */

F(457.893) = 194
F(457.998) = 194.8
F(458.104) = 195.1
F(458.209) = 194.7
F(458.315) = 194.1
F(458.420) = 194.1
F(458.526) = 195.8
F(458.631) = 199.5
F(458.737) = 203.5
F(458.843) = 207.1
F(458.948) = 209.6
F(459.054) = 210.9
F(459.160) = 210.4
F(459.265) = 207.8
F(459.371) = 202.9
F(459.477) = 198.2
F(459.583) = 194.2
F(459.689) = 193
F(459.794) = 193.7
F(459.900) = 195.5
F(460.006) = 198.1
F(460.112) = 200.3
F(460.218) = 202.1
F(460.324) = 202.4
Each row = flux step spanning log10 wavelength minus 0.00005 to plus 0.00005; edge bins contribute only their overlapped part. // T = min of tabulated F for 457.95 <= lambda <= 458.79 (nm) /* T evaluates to 194.1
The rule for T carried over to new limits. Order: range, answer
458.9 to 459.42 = 202.9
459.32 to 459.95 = 193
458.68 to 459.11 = 203.5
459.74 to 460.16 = 193.7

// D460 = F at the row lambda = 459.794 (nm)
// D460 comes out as 193.7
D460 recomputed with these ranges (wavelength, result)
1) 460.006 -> 198.1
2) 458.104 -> 195.1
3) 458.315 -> 194.1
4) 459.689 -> 193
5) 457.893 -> 194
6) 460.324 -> 202.4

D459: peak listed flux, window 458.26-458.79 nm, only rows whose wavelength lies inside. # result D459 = 203.5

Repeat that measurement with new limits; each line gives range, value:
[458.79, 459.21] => 210.9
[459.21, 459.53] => 207.8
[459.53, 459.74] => 194.2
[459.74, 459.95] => 195.5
